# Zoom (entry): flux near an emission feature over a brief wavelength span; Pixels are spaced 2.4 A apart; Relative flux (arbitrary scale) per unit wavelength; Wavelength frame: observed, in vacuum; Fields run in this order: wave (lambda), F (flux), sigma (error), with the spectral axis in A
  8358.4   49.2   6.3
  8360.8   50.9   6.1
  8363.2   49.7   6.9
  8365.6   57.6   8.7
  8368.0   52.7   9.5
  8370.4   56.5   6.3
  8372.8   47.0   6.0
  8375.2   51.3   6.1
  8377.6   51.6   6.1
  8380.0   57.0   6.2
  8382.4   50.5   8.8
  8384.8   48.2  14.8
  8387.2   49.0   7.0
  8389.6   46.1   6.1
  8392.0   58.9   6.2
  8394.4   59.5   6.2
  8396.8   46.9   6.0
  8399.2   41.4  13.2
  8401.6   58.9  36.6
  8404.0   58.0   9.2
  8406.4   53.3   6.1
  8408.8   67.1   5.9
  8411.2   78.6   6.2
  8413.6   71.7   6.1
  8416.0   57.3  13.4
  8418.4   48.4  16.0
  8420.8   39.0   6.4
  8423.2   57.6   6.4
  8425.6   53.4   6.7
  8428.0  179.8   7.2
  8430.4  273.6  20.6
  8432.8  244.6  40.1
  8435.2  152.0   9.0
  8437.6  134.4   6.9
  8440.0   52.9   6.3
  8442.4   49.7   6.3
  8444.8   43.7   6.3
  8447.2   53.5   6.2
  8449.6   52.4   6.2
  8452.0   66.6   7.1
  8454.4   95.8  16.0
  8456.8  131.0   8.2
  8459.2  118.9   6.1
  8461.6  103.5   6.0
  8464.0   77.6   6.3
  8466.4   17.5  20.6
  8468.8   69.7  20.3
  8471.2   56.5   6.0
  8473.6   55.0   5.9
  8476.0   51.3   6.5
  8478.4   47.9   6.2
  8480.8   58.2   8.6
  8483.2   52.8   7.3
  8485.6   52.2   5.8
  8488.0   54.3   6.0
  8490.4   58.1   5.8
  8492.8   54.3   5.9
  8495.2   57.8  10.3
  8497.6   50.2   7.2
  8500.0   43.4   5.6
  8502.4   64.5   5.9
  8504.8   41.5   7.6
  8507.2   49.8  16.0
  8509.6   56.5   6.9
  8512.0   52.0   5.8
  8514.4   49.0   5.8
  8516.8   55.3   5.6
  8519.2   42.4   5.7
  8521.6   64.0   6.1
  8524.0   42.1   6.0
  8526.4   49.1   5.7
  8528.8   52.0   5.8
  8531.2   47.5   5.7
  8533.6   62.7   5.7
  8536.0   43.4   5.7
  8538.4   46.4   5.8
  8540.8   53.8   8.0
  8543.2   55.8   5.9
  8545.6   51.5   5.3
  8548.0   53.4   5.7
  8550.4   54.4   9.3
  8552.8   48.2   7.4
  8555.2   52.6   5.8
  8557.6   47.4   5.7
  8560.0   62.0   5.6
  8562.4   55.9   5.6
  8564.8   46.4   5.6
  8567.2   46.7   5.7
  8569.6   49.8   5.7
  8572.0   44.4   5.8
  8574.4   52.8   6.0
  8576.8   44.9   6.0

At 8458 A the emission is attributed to [N II] 6583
